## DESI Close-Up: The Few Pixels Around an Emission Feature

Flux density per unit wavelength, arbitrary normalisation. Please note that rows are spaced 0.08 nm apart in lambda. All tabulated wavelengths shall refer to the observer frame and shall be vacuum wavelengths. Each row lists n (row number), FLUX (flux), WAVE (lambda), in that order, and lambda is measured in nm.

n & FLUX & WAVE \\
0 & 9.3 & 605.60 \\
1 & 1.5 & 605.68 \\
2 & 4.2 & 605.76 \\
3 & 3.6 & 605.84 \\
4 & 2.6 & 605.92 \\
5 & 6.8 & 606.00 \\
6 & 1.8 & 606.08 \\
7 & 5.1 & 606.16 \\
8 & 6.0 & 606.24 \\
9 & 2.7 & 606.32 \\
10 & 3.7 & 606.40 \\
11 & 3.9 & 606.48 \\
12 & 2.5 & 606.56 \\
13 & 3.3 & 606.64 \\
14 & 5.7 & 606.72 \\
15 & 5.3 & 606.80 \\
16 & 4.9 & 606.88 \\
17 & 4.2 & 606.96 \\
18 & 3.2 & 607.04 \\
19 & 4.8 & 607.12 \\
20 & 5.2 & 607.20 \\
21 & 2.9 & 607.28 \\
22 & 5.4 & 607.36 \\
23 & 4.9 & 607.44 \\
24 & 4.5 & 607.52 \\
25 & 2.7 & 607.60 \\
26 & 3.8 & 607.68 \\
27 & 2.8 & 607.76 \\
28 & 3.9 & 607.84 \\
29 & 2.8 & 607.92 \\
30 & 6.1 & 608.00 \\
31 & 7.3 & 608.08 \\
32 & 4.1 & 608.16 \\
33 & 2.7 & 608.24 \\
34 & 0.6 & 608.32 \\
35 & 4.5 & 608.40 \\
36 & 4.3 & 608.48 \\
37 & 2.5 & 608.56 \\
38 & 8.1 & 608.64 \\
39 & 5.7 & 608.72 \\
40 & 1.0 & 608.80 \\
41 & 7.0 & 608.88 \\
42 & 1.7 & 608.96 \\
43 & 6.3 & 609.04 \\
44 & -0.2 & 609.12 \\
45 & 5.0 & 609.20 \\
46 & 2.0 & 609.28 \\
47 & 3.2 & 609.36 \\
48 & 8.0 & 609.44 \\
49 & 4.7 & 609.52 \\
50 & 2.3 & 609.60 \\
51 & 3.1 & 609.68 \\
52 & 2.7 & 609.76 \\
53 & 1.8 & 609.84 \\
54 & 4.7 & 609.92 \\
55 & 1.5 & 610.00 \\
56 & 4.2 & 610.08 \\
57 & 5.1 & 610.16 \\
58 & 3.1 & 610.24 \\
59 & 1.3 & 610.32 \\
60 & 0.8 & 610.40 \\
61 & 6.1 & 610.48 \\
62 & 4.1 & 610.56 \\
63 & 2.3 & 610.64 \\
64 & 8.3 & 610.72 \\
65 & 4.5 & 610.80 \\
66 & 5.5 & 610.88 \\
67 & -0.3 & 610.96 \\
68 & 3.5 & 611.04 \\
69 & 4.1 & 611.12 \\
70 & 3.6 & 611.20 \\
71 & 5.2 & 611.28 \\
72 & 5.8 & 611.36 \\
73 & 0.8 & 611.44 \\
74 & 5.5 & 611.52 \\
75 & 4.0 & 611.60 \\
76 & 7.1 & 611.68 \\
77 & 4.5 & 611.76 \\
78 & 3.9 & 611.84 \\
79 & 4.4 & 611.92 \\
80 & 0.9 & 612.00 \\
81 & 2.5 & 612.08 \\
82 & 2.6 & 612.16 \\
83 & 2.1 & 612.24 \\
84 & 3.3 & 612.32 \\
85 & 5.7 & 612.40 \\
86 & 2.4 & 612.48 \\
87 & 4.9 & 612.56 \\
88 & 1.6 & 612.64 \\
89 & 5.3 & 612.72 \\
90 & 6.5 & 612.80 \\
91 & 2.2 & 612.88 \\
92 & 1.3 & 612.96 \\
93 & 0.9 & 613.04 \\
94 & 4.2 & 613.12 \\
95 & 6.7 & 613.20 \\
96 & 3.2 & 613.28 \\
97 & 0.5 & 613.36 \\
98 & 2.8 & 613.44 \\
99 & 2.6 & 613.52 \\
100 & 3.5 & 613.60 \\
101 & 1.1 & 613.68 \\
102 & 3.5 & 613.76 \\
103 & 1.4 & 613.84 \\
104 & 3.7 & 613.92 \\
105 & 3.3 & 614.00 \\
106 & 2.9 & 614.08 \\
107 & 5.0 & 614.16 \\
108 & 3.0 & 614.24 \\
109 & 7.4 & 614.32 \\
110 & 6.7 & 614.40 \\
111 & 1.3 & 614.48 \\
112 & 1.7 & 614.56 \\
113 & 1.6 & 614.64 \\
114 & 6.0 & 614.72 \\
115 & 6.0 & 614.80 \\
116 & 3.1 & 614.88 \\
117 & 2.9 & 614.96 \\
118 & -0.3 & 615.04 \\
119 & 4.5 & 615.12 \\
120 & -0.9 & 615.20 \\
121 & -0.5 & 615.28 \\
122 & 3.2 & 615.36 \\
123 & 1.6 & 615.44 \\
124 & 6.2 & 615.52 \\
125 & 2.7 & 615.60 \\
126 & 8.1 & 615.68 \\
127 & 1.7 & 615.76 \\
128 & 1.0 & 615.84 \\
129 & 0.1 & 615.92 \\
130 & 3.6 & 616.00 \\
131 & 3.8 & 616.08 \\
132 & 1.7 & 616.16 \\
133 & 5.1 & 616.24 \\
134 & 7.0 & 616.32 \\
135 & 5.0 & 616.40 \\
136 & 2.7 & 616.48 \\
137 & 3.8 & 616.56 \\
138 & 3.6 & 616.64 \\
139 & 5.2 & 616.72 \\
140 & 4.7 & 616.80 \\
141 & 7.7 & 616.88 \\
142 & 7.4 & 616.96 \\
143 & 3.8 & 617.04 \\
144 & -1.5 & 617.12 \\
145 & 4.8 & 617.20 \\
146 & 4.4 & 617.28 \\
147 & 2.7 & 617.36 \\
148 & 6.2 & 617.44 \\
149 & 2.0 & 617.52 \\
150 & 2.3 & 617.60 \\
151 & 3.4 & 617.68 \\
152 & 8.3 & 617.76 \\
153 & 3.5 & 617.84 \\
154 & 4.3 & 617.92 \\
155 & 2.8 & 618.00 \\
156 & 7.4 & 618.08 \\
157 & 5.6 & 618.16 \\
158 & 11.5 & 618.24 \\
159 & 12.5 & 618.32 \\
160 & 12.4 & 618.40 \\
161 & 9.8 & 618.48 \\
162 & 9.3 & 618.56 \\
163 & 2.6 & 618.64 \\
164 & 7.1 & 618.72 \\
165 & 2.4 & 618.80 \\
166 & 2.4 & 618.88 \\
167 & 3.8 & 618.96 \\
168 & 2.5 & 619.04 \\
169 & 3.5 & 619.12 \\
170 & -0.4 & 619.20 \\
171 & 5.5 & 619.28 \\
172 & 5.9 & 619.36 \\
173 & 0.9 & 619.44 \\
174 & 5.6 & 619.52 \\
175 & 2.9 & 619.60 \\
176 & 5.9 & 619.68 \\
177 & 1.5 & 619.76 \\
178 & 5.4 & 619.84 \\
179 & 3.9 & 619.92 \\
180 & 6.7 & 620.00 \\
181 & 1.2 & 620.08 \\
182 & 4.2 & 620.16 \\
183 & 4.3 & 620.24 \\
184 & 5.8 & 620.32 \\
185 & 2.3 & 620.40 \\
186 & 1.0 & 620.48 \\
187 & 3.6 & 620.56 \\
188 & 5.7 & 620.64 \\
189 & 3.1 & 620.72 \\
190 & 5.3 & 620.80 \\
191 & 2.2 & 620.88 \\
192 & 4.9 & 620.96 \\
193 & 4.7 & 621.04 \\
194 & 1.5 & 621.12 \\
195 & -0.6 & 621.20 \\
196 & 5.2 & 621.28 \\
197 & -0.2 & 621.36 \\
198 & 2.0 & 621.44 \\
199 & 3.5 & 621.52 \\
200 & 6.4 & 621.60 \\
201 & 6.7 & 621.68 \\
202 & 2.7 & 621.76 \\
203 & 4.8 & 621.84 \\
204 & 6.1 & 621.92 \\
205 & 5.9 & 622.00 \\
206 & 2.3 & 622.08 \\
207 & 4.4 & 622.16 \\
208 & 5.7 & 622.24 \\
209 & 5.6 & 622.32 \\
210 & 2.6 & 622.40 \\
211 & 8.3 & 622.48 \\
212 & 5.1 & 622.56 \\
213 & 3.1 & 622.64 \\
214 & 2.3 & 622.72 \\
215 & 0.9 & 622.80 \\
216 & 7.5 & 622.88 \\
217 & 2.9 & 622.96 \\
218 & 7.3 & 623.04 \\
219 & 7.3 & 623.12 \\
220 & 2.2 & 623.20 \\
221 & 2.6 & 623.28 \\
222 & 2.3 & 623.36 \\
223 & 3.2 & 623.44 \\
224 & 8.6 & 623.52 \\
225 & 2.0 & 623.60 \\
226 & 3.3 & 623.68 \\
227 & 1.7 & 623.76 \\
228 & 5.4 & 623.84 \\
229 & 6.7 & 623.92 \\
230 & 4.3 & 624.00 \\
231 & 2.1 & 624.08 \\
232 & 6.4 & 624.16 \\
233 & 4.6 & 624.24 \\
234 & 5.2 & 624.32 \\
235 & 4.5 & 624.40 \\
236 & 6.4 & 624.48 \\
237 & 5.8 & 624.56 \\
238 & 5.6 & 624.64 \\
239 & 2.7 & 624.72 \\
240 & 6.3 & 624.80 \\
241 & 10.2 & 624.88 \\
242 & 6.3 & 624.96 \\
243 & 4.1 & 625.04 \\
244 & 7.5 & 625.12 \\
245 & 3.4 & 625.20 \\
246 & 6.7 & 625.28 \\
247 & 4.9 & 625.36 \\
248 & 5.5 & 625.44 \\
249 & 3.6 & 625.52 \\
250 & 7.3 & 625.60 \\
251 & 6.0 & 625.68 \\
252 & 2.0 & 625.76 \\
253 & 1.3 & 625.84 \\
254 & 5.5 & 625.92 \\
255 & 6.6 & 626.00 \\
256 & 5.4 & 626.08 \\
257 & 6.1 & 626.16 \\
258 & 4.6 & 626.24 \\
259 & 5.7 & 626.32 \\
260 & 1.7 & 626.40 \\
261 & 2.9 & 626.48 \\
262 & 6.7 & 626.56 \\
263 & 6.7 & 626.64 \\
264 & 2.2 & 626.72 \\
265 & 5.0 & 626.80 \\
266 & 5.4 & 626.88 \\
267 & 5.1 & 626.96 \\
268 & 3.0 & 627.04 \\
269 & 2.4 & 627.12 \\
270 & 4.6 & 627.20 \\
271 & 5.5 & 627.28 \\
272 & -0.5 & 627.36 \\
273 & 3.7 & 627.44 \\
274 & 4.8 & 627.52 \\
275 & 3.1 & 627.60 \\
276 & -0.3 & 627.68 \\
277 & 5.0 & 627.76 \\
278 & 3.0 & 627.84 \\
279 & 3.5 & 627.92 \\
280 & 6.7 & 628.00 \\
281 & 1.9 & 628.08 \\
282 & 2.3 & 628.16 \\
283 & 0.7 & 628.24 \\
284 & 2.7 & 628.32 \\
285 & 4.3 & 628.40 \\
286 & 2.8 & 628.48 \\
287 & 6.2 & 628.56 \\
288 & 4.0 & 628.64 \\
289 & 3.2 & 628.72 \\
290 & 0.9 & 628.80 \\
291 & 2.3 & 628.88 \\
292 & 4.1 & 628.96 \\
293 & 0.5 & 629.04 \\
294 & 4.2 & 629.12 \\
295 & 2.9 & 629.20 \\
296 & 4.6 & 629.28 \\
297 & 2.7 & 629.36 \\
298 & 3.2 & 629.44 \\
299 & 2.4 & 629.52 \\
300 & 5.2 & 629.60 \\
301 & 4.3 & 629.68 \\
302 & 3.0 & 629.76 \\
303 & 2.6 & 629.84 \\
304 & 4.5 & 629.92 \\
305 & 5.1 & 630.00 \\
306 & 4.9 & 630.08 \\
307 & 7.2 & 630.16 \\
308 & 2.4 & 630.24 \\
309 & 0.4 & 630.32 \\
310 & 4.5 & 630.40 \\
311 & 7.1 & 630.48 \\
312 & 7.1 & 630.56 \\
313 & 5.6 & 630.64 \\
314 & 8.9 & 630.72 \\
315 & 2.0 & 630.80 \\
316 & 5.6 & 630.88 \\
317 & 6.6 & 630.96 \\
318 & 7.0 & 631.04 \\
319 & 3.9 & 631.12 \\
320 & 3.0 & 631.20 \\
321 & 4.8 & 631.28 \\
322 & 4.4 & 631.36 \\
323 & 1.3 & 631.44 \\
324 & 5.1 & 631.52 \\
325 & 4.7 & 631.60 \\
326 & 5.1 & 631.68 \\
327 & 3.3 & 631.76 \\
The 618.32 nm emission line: H-beta 4861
